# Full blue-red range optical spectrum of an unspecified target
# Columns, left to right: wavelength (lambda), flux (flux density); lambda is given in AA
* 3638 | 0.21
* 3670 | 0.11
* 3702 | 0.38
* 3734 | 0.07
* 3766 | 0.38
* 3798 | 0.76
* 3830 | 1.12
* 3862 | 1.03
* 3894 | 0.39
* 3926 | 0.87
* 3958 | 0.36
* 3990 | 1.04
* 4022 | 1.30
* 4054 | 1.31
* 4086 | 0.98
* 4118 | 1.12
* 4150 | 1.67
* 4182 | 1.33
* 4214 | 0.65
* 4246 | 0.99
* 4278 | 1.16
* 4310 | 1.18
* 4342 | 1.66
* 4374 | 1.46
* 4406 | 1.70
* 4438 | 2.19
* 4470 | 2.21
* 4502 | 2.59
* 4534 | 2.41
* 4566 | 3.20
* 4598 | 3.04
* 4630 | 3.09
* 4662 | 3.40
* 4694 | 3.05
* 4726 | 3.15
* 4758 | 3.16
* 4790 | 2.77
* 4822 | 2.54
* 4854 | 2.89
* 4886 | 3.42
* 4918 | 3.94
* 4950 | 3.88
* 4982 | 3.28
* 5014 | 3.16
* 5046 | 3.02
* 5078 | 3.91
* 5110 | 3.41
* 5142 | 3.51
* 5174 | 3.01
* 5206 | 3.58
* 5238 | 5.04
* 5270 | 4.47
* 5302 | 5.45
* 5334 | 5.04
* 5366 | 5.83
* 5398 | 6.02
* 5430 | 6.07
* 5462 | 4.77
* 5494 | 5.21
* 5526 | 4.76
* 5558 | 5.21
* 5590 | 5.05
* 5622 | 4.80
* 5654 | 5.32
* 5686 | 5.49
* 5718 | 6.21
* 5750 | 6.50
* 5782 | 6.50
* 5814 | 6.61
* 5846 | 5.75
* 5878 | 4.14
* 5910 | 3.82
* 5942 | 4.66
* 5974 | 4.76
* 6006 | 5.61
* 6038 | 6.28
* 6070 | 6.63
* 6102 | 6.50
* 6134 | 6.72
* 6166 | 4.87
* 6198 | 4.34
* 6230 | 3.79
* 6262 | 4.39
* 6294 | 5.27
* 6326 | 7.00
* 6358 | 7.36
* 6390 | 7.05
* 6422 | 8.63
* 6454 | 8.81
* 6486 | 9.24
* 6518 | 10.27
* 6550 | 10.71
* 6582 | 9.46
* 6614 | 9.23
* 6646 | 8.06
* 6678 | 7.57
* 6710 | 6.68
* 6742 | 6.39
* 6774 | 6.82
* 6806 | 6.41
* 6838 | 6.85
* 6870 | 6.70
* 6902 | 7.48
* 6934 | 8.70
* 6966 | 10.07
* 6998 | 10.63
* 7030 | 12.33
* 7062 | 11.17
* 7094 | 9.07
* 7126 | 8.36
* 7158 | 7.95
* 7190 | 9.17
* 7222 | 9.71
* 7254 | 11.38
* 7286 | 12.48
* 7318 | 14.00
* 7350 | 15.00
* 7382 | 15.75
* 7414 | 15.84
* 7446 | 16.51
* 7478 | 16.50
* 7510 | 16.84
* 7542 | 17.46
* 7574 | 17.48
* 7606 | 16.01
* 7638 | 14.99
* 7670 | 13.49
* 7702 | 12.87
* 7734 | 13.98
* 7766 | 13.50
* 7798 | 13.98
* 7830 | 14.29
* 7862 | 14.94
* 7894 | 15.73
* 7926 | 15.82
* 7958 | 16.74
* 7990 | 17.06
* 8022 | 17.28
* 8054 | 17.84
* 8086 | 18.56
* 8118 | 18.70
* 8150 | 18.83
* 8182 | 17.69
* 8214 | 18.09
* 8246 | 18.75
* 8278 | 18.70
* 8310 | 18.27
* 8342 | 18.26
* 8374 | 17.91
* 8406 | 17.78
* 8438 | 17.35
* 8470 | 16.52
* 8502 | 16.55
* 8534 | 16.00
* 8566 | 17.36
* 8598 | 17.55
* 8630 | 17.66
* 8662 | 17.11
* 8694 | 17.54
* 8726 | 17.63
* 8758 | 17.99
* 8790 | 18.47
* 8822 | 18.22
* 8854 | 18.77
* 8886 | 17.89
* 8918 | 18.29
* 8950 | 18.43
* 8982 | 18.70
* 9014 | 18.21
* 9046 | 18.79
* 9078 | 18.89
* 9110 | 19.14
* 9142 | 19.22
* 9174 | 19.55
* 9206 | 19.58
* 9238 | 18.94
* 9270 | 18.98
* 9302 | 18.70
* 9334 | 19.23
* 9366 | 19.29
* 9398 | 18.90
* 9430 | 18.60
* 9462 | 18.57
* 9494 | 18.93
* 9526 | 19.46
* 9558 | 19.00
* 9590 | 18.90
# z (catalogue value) 0.000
